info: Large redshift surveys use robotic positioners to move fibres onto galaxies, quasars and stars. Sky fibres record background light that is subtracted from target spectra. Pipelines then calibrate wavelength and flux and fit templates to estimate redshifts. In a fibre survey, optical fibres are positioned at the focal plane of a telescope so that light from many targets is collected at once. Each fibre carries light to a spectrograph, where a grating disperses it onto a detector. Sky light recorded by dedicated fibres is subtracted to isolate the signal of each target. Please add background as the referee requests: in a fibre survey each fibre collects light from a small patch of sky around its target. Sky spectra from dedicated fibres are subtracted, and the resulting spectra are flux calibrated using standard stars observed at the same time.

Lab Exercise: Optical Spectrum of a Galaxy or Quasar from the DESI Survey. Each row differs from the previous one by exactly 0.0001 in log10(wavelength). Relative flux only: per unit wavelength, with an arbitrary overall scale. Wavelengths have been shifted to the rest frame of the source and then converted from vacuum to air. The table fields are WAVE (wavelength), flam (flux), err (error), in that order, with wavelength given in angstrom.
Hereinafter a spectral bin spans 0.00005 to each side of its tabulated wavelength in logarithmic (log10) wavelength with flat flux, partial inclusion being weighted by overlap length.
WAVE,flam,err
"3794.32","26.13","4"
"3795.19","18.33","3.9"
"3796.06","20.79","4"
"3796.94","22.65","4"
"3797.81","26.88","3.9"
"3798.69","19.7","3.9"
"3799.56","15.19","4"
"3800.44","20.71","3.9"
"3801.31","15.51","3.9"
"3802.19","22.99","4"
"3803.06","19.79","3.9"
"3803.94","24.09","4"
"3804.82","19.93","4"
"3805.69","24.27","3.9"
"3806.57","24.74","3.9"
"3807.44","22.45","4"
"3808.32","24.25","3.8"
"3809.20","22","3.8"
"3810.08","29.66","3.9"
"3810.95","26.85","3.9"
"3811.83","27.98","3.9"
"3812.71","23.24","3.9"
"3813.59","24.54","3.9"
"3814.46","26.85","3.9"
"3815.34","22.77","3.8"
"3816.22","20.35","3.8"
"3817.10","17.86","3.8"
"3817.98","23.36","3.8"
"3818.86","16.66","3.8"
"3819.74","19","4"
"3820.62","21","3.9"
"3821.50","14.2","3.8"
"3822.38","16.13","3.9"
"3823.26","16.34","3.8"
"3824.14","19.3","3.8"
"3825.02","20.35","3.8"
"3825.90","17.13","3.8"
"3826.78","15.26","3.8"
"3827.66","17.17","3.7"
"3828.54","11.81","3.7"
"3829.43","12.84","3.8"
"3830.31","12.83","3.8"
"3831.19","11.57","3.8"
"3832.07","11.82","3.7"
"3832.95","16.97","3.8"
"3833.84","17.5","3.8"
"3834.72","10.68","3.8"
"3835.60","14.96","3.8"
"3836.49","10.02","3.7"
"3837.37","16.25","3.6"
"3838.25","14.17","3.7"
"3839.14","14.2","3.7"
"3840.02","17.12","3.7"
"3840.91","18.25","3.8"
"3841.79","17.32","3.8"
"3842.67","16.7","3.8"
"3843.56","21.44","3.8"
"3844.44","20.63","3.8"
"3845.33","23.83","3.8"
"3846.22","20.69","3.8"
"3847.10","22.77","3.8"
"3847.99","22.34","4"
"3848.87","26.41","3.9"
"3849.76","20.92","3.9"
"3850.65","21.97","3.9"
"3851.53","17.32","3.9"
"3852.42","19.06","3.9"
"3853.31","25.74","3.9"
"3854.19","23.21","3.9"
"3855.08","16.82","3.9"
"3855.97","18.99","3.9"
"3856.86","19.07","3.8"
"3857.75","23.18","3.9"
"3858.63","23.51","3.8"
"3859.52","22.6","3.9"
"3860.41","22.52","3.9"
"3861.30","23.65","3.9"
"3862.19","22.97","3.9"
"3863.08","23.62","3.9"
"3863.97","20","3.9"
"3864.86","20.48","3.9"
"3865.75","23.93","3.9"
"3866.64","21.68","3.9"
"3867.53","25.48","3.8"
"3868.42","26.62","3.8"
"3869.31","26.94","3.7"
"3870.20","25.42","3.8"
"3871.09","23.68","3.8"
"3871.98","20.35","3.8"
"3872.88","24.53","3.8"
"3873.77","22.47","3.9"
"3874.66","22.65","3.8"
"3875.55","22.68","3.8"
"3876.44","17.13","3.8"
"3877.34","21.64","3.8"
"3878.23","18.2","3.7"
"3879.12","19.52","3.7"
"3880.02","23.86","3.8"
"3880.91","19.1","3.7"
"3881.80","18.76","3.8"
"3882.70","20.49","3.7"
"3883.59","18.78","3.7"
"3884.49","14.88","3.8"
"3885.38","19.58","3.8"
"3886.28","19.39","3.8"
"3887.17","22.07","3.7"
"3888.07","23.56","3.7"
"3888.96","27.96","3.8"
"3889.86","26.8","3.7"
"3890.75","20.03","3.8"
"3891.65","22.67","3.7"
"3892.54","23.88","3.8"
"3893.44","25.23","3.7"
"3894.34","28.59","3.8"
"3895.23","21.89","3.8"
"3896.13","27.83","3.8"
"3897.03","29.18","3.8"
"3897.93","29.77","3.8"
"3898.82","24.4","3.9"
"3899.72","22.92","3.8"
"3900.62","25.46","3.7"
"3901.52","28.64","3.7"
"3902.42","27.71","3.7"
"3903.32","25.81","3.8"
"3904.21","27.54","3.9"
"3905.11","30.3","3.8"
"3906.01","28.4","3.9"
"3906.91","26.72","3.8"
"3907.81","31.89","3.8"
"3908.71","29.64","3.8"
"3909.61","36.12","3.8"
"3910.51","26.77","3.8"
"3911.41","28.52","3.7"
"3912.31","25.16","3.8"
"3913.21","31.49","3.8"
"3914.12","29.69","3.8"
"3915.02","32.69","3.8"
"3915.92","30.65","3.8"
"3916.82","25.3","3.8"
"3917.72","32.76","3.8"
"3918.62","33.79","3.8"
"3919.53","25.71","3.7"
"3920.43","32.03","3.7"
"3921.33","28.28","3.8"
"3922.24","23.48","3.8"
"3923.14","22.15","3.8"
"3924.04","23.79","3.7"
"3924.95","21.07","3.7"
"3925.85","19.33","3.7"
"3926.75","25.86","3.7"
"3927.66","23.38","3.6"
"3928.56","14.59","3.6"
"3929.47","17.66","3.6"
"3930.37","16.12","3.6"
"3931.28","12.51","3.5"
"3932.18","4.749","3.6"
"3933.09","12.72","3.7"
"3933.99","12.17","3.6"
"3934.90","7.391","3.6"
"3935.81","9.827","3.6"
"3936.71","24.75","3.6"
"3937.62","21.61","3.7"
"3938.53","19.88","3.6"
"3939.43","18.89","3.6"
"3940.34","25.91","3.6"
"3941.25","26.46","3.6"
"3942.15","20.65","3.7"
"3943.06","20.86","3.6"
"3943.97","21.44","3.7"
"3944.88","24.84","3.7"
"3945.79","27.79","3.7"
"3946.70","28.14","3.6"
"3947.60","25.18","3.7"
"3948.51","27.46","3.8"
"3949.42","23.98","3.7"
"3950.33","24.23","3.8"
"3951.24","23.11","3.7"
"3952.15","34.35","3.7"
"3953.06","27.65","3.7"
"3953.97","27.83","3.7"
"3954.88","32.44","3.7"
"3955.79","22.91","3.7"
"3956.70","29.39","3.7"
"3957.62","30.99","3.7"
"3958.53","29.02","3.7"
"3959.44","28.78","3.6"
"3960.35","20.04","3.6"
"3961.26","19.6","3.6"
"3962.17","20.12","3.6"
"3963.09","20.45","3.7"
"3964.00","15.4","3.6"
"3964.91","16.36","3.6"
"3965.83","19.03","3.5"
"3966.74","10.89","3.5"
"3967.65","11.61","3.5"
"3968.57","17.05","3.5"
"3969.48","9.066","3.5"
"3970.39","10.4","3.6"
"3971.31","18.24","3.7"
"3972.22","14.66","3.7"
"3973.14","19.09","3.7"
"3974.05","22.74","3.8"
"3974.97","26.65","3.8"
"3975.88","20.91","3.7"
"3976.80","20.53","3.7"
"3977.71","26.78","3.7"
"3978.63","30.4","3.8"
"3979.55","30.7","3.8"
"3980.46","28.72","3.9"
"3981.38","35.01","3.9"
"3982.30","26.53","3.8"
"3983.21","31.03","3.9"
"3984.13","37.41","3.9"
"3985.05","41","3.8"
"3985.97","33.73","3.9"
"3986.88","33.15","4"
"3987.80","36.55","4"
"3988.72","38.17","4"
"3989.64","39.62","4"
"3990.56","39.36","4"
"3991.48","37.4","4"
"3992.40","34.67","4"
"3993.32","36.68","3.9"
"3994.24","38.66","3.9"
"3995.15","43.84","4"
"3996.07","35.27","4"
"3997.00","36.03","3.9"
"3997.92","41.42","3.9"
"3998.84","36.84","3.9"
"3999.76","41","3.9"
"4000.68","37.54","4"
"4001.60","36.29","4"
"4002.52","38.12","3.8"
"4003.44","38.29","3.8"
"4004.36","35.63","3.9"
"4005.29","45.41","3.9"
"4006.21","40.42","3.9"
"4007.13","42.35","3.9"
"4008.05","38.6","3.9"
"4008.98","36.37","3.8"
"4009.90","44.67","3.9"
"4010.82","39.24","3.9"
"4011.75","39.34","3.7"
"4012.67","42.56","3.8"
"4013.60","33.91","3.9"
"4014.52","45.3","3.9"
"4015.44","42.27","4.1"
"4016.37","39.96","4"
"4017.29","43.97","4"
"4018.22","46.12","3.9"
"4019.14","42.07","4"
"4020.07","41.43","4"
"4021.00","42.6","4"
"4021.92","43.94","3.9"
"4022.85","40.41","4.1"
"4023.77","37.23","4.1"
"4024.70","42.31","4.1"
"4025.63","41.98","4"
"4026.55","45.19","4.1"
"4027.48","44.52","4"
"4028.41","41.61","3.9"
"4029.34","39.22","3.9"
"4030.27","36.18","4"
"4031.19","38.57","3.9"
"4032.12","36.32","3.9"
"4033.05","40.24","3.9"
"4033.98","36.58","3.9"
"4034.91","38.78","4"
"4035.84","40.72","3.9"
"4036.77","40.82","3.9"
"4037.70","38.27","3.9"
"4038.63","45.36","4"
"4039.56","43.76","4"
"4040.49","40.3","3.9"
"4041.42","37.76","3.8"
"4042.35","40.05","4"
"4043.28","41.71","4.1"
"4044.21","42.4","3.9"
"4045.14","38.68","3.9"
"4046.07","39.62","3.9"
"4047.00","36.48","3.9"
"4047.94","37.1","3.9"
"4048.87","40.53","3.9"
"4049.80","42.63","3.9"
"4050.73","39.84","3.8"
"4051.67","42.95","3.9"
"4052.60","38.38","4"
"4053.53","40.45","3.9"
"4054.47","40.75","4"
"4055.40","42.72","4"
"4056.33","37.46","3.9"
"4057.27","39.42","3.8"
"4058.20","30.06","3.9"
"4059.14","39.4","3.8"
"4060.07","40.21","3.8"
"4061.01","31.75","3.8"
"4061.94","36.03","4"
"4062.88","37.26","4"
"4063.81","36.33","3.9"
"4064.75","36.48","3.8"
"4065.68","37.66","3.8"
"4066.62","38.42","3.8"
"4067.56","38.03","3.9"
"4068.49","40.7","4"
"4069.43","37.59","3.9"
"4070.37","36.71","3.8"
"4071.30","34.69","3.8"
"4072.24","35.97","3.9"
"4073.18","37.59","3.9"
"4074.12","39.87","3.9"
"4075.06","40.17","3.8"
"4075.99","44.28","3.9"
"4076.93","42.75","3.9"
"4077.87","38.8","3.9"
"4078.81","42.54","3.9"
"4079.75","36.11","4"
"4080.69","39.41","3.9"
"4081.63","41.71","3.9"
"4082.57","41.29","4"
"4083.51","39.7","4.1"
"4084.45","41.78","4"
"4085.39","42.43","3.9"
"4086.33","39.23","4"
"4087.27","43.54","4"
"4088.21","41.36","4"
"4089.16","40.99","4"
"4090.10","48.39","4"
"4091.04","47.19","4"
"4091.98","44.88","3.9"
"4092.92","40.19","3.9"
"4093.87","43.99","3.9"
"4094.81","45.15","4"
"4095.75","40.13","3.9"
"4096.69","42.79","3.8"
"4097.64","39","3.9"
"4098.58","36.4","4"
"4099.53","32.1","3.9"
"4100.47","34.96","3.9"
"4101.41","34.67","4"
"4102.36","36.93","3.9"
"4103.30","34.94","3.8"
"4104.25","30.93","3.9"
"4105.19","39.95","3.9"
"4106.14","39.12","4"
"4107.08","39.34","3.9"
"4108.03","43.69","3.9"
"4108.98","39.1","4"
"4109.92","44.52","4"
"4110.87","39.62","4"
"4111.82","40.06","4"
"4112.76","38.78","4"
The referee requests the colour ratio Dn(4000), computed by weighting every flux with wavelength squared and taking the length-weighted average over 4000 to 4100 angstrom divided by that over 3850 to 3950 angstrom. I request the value 1.85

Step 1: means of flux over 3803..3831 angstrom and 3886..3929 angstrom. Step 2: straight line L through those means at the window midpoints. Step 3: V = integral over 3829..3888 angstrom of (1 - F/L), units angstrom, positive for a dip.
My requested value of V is 8.3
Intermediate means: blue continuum 20.4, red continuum 26.5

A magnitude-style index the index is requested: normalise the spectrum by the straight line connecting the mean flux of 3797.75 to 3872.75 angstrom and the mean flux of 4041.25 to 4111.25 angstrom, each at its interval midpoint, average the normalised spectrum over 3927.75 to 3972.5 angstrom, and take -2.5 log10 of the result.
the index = 0.39 mag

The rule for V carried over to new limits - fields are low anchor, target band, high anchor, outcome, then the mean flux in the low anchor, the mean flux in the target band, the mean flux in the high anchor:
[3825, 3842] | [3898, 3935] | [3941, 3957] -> -3.46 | 14.7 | 24.7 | 26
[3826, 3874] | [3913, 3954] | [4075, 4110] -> 5.62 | 19.7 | 23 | 40.3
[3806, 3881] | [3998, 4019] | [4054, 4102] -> -4.03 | 20.3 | 40.3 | 39.4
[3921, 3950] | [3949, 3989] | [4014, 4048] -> 3.88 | 20.4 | 24.9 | 40.8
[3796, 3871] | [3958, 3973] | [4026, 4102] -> 6.55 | 20.3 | 17.6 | 39.7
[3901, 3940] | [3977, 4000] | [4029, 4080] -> -2.75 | 23.9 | 35.4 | 39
